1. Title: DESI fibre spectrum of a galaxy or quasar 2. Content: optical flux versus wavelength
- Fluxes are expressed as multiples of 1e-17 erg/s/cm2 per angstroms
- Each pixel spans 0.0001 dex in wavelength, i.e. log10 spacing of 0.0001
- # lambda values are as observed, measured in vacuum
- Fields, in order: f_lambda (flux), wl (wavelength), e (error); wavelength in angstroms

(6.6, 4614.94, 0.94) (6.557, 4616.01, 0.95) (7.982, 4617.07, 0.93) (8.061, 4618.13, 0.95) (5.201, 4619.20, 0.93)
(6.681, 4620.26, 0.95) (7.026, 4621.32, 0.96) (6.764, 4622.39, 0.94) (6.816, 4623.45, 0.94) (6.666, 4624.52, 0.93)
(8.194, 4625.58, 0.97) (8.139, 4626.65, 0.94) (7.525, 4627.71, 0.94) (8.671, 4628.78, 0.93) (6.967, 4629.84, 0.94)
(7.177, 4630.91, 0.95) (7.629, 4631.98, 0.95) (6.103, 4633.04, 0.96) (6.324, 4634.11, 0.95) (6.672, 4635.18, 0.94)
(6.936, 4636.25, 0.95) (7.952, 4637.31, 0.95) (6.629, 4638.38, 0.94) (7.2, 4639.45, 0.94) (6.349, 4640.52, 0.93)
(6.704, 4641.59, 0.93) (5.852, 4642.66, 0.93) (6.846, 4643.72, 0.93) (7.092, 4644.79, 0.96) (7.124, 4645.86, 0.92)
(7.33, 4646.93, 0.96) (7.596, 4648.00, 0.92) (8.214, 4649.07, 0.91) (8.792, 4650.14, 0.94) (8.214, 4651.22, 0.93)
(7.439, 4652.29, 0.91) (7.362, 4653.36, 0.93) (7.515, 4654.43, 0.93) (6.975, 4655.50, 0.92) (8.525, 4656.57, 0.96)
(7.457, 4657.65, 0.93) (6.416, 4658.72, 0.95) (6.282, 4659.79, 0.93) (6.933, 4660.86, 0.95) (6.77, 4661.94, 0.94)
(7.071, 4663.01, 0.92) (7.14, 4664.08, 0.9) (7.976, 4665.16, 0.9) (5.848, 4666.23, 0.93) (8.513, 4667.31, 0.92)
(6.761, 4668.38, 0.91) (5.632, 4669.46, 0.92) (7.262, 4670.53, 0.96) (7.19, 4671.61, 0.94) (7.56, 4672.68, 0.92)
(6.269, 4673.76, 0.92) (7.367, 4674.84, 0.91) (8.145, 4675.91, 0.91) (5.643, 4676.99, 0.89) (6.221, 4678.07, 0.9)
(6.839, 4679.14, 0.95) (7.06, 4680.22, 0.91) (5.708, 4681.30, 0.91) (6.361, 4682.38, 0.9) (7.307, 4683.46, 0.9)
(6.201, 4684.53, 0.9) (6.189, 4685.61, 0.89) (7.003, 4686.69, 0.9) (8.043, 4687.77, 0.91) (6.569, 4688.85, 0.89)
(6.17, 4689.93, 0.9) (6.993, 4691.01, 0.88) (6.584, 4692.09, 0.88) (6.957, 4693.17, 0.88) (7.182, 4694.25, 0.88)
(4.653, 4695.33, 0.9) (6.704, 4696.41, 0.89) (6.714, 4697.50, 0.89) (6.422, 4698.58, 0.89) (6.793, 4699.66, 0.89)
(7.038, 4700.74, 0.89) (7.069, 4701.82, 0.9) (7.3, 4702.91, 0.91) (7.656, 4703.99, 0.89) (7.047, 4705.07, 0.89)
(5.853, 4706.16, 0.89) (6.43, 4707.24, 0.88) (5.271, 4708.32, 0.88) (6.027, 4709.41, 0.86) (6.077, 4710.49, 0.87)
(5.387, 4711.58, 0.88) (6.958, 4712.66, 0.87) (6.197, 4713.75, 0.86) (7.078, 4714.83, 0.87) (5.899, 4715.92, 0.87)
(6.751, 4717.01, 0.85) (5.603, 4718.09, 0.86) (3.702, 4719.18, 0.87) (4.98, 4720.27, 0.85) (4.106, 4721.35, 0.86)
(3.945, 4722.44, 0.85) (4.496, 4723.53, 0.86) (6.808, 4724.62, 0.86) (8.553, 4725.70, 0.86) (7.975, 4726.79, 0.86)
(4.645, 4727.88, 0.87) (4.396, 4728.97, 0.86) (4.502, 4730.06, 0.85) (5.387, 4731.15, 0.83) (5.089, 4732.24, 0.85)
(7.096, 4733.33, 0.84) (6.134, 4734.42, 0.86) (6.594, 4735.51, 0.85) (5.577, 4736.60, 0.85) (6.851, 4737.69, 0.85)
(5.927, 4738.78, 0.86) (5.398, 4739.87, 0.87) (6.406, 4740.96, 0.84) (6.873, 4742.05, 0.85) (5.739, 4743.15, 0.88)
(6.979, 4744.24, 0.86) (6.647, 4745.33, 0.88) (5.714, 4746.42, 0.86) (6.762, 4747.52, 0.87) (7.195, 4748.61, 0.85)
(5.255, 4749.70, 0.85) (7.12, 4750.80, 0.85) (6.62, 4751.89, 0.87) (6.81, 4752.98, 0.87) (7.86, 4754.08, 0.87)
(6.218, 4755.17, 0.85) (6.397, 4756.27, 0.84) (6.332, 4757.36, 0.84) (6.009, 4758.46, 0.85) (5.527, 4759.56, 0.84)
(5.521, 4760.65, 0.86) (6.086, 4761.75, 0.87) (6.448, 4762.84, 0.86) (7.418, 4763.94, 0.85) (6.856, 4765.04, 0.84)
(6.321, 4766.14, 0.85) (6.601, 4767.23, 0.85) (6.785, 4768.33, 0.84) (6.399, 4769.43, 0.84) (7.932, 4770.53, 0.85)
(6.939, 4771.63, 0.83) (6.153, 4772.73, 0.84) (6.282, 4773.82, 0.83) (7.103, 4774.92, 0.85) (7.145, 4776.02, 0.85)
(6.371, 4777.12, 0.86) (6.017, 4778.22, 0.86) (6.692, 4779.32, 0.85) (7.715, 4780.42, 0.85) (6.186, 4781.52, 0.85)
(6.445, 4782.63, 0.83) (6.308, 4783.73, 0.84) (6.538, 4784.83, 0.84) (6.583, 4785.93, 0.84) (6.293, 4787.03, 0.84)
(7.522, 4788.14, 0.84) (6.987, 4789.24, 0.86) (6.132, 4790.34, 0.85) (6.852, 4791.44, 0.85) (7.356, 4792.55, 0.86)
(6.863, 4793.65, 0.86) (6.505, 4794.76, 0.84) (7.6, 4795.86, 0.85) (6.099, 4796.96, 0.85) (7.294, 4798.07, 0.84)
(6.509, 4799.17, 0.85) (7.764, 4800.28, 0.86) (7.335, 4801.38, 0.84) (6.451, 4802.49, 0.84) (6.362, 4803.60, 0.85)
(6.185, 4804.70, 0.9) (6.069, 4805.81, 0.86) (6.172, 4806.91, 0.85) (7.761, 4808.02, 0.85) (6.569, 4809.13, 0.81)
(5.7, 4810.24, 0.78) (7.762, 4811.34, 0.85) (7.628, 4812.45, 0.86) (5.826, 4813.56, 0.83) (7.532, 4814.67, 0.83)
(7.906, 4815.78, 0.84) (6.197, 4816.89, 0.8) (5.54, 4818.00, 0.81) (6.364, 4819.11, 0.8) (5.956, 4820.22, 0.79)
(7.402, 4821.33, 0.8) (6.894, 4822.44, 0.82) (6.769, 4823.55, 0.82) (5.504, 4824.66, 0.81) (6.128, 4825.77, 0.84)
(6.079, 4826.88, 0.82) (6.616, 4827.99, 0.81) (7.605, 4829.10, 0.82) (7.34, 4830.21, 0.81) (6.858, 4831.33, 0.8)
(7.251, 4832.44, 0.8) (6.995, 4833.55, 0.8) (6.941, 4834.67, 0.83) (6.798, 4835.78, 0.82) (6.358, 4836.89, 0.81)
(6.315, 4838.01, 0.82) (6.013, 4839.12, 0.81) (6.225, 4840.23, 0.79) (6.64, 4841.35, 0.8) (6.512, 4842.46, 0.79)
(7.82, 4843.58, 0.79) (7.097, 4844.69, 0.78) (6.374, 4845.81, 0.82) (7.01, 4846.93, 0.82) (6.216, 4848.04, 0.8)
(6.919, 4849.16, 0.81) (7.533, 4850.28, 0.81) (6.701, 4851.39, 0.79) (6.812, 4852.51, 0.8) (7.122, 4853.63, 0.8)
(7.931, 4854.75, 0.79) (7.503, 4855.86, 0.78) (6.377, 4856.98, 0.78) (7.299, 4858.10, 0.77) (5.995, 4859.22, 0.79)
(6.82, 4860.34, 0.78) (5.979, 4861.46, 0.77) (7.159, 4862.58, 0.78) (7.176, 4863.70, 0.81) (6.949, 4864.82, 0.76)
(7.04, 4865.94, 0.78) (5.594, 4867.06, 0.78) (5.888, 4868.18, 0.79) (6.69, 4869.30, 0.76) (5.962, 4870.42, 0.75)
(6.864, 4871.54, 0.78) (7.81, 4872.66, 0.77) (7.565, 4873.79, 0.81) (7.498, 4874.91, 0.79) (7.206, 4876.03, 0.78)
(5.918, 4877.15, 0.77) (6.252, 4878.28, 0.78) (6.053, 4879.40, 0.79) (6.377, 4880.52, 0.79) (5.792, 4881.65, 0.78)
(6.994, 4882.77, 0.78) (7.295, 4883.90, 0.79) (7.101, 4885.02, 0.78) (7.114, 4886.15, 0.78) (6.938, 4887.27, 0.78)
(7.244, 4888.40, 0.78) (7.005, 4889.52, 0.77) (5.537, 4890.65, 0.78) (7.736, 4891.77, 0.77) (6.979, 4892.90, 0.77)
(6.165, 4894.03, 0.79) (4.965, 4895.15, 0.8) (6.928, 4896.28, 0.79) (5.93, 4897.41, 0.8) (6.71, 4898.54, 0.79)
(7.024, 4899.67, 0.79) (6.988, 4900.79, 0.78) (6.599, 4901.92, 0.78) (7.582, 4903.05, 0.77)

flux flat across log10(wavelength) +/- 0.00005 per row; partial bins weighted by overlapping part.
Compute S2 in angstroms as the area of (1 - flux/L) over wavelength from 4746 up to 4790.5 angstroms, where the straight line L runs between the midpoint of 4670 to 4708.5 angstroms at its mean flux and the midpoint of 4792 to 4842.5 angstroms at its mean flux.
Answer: 0.9 angstroms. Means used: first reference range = 6.73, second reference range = 6.71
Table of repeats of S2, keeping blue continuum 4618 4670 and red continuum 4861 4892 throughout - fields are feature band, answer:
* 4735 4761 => 2.3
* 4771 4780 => 0.4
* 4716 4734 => 3.8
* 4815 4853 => 0.6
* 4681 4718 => 2.6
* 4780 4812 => 0.6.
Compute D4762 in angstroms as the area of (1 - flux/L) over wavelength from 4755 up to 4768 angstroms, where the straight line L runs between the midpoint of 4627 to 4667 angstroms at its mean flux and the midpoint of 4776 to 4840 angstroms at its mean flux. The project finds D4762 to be 1.0 angstroms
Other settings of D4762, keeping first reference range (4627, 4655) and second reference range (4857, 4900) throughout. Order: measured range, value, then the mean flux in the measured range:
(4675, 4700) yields 1.73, 6.64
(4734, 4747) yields 1.42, 6.24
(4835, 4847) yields 0.20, 6.64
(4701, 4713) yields 1.05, 6.47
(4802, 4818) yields 0.35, 6.68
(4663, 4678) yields 0.36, 7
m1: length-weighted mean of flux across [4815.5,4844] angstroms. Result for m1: 6.64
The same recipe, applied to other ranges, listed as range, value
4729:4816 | 6.55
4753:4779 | 6.56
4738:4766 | 6.41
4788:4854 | 6.76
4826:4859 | 6.86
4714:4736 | 5.69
